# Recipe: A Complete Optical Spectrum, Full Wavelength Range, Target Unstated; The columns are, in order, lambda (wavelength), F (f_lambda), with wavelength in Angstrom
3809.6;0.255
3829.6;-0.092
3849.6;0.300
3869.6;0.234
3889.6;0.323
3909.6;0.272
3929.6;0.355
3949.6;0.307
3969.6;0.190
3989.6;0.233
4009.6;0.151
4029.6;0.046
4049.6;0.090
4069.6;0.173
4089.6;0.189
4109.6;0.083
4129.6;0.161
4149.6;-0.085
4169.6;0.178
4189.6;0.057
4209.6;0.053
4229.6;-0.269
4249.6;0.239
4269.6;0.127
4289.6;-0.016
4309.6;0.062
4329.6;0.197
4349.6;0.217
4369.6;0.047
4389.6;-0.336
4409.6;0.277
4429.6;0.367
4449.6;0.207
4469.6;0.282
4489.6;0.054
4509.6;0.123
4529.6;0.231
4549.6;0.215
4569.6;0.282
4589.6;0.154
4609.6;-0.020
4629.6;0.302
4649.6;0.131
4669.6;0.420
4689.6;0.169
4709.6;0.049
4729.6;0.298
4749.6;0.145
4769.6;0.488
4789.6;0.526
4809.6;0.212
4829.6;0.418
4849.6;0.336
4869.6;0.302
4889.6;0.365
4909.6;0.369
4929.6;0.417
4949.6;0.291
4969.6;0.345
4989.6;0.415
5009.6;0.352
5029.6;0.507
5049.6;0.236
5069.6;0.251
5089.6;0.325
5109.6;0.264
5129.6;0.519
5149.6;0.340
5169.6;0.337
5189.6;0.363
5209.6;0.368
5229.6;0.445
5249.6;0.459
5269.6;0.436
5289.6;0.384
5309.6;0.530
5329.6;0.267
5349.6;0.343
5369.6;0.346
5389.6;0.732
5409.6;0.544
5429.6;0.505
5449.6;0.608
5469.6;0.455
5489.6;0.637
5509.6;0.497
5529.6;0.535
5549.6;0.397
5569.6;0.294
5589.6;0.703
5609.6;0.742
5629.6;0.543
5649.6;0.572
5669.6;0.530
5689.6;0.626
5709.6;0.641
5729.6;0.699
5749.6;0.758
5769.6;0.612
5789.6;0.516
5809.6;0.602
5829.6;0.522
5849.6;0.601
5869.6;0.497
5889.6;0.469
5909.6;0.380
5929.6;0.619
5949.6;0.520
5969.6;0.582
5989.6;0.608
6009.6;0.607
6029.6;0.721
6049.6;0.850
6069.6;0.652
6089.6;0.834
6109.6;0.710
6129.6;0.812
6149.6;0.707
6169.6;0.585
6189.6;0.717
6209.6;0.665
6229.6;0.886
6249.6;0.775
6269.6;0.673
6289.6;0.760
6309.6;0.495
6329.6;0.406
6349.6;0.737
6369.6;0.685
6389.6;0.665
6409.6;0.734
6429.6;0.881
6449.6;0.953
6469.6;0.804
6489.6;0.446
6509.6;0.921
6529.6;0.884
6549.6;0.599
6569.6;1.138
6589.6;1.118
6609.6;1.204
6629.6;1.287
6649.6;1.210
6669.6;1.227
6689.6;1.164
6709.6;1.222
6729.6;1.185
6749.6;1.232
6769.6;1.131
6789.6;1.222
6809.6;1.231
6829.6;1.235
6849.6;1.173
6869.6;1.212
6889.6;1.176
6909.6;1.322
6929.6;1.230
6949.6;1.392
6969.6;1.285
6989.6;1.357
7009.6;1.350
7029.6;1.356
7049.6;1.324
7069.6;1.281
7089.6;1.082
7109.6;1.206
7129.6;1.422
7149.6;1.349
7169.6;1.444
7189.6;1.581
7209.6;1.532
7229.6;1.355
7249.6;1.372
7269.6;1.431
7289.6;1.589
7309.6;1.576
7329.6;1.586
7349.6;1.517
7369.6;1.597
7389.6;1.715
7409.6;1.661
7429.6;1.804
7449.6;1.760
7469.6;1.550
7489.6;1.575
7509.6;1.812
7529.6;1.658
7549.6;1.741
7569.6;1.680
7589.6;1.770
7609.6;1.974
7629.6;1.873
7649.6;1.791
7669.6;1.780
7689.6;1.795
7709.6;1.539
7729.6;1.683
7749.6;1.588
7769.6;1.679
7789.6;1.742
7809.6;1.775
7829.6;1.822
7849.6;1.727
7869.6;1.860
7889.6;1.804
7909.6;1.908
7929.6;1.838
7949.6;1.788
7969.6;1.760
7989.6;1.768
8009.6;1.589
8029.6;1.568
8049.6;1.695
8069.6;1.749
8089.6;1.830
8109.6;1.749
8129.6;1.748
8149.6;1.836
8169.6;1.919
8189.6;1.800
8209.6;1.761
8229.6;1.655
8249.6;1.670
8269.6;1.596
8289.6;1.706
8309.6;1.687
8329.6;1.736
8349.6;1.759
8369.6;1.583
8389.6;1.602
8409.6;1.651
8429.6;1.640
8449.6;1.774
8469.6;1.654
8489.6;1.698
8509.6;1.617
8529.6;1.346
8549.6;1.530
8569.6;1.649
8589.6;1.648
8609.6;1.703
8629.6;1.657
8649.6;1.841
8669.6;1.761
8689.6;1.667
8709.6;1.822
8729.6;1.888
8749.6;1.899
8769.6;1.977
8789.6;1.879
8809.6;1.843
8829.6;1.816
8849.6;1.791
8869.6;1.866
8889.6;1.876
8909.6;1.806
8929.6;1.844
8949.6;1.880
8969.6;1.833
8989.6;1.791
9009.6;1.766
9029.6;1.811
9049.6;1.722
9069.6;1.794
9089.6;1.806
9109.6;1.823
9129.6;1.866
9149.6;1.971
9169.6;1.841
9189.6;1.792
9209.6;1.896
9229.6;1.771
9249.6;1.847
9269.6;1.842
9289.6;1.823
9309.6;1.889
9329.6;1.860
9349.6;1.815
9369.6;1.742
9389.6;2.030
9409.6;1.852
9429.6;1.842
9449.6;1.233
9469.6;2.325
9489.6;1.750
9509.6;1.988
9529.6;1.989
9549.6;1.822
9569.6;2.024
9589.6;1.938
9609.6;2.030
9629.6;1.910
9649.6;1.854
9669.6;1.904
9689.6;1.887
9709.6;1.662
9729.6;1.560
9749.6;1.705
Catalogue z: 0.65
